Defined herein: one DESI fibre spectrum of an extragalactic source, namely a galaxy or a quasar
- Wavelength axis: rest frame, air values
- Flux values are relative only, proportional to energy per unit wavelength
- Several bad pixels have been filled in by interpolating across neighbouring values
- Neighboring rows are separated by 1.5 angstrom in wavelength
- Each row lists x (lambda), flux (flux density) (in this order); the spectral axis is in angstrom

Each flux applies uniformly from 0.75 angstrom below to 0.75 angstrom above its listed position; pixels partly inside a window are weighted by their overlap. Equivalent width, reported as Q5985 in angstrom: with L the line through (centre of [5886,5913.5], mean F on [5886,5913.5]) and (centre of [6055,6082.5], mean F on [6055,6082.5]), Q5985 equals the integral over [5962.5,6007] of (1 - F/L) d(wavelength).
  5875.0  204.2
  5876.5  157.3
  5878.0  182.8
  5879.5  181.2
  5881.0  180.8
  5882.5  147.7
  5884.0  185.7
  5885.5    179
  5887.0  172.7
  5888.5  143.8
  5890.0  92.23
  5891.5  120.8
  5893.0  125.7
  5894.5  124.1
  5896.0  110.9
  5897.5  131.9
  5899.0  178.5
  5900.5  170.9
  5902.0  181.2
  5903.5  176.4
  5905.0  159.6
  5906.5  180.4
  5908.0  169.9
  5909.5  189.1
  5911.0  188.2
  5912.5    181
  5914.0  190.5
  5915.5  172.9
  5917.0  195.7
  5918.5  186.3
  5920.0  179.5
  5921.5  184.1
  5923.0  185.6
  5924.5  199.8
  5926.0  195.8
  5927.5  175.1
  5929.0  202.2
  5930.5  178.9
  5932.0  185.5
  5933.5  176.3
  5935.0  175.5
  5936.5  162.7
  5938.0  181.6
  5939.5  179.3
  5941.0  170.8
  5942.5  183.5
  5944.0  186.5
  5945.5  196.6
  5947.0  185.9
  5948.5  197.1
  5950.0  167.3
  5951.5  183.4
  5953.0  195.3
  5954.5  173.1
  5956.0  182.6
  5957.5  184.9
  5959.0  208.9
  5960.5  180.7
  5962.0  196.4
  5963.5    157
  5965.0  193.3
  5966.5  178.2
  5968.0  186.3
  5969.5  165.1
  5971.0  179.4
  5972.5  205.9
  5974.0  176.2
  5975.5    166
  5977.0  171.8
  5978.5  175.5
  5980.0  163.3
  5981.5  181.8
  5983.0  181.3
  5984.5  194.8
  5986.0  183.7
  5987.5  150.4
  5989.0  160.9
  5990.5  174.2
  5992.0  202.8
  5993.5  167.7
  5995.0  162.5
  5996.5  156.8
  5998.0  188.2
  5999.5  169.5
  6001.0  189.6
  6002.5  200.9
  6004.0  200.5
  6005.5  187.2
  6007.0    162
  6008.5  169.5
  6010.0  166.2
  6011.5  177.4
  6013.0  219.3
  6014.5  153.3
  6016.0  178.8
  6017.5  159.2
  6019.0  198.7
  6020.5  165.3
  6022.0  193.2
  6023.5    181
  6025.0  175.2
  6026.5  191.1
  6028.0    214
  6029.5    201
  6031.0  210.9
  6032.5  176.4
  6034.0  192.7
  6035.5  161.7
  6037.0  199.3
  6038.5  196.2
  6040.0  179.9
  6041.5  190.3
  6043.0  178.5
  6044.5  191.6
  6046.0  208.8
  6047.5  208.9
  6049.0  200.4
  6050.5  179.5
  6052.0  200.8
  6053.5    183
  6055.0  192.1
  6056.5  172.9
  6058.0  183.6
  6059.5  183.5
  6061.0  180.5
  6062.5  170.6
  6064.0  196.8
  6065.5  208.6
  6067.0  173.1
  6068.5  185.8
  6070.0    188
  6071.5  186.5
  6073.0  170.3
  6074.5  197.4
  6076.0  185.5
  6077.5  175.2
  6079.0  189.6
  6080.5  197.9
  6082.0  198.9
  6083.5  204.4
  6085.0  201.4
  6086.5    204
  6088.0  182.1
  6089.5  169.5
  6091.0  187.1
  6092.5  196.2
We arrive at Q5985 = -1.9 angstrom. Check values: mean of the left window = 156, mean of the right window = 186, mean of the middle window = 178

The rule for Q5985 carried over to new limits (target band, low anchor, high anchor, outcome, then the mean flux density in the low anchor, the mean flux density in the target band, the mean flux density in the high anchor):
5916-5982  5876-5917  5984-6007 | -4.5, 163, 183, 179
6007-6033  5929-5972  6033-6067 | 0.4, 182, 184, 189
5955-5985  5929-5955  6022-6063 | 0.4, 182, 181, 189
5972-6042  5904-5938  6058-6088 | 1.9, 182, 181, 189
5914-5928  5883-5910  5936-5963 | -1.5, 155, 187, 184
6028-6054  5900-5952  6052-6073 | -1.1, 182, 192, 185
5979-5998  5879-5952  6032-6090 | 0.7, 172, 174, 188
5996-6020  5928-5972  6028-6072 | 0.9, 183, 180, 189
